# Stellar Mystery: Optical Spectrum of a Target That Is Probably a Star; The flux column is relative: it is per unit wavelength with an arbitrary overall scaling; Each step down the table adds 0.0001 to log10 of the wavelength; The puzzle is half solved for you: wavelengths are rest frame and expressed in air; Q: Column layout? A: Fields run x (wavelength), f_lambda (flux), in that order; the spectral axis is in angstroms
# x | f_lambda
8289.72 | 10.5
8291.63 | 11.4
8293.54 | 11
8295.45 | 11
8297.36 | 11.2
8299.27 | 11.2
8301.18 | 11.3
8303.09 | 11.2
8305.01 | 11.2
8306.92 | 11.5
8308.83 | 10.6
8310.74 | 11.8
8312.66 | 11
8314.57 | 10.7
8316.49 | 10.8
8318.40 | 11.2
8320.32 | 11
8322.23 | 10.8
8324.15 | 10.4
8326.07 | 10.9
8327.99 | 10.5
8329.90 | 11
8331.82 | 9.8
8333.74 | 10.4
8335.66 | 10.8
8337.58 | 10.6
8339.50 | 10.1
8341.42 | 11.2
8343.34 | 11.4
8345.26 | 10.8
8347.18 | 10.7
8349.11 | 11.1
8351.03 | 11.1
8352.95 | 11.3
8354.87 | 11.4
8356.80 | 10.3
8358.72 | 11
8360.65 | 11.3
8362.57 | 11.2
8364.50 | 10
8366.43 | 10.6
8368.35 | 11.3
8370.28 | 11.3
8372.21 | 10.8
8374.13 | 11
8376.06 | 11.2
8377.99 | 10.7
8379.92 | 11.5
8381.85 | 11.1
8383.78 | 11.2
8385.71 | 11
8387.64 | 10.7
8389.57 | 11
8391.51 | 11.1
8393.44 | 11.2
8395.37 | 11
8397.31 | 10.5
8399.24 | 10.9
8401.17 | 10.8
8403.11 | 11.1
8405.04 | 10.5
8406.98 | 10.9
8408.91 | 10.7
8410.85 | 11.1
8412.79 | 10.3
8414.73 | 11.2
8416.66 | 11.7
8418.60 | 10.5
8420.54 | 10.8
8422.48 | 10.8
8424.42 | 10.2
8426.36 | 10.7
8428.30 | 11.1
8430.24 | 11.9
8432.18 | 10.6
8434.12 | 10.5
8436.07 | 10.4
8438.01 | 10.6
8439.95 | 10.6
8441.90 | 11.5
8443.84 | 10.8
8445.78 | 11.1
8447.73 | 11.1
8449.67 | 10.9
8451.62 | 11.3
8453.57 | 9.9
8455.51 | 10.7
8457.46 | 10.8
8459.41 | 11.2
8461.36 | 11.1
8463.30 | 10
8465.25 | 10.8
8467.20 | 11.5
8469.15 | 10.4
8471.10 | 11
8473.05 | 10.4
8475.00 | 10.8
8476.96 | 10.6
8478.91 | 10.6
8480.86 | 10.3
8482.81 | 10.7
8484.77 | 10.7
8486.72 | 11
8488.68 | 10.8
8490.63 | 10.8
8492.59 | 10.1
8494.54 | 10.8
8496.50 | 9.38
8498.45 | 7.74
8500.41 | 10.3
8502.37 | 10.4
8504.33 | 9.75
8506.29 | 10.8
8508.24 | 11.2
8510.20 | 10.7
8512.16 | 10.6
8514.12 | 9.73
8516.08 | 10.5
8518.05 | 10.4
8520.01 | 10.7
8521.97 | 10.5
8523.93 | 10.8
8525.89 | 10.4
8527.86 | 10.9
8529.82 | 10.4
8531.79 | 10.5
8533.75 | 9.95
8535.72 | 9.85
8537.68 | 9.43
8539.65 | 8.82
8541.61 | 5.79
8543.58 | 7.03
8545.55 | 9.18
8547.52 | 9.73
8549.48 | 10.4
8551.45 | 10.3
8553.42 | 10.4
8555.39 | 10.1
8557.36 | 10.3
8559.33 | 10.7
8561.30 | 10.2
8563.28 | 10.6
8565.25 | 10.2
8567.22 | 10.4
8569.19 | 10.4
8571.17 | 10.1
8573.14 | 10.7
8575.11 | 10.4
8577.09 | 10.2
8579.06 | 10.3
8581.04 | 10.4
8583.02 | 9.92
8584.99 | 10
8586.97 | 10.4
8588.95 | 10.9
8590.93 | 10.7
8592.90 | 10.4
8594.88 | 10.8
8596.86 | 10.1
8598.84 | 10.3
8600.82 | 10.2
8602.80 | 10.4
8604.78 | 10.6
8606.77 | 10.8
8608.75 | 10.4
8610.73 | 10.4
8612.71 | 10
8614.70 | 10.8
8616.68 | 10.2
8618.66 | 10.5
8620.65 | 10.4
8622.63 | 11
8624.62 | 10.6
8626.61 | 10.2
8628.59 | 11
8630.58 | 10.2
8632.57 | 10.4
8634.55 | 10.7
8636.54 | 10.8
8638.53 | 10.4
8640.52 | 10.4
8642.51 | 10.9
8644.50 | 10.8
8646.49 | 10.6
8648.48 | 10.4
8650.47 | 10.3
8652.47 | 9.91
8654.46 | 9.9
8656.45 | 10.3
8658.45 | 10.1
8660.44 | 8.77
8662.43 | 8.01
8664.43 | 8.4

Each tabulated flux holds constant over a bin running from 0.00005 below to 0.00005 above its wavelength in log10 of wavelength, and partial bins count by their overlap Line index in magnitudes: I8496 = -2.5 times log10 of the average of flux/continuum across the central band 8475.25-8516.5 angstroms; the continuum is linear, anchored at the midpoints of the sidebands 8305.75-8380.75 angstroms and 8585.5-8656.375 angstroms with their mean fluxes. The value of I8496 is 0.031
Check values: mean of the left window 10.9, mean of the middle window 10.4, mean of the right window 10.5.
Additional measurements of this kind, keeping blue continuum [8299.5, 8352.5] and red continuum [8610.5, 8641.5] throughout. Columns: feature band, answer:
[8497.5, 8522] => 0.042 mag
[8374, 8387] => -0.027 mag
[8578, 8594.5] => 0.017 mag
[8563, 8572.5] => 0.025 mag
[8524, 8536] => 0.024 mag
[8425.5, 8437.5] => -0.010 mag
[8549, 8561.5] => 0.025 mag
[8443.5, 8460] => -0.013 mag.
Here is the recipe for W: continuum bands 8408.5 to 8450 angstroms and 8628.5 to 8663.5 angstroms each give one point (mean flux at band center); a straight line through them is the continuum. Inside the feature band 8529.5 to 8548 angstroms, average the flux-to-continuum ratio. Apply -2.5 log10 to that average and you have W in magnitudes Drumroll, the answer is 0.17 mag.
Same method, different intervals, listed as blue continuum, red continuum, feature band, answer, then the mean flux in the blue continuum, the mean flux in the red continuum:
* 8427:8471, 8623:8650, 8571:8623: 0.02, 10.9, 10.6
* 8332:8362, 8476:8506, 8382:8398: -0.03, 10.9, 10.3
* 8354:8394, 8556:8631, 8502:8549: 0.07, 11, 10.4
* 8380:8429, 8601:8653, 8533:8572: 0.10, 10.9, 10.5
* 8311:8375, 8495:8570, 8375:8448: -0.04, 10.9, 9.99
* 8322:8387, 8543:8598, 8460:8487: -0.02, 10.9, 10.2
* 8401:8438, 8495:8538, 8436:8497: -0.02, 10.8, 10.2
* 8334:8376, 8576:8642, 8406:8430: -0.01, 10.9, 10.5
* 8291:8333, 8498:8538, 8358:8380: -0.02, 11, 10.3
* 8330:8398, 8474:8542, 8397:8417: -0.02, 10.9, 10.2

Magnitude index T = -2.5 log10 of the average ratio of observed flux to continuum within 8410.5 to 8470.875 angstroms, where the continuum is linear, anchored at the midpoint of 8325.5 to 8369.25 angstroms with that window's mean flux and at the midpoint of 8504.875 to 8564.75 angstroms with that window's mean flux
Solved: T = -0.043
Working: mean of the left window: 10.8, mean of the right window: 10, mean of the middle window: 10.8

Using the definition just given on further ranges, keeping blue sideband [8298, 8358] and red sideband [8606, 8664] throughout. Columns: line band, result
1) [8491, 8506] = 0.075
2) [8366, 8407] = -0.019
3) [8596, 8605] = 0.007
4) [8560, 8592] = 0.005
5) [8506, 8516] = -0.005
